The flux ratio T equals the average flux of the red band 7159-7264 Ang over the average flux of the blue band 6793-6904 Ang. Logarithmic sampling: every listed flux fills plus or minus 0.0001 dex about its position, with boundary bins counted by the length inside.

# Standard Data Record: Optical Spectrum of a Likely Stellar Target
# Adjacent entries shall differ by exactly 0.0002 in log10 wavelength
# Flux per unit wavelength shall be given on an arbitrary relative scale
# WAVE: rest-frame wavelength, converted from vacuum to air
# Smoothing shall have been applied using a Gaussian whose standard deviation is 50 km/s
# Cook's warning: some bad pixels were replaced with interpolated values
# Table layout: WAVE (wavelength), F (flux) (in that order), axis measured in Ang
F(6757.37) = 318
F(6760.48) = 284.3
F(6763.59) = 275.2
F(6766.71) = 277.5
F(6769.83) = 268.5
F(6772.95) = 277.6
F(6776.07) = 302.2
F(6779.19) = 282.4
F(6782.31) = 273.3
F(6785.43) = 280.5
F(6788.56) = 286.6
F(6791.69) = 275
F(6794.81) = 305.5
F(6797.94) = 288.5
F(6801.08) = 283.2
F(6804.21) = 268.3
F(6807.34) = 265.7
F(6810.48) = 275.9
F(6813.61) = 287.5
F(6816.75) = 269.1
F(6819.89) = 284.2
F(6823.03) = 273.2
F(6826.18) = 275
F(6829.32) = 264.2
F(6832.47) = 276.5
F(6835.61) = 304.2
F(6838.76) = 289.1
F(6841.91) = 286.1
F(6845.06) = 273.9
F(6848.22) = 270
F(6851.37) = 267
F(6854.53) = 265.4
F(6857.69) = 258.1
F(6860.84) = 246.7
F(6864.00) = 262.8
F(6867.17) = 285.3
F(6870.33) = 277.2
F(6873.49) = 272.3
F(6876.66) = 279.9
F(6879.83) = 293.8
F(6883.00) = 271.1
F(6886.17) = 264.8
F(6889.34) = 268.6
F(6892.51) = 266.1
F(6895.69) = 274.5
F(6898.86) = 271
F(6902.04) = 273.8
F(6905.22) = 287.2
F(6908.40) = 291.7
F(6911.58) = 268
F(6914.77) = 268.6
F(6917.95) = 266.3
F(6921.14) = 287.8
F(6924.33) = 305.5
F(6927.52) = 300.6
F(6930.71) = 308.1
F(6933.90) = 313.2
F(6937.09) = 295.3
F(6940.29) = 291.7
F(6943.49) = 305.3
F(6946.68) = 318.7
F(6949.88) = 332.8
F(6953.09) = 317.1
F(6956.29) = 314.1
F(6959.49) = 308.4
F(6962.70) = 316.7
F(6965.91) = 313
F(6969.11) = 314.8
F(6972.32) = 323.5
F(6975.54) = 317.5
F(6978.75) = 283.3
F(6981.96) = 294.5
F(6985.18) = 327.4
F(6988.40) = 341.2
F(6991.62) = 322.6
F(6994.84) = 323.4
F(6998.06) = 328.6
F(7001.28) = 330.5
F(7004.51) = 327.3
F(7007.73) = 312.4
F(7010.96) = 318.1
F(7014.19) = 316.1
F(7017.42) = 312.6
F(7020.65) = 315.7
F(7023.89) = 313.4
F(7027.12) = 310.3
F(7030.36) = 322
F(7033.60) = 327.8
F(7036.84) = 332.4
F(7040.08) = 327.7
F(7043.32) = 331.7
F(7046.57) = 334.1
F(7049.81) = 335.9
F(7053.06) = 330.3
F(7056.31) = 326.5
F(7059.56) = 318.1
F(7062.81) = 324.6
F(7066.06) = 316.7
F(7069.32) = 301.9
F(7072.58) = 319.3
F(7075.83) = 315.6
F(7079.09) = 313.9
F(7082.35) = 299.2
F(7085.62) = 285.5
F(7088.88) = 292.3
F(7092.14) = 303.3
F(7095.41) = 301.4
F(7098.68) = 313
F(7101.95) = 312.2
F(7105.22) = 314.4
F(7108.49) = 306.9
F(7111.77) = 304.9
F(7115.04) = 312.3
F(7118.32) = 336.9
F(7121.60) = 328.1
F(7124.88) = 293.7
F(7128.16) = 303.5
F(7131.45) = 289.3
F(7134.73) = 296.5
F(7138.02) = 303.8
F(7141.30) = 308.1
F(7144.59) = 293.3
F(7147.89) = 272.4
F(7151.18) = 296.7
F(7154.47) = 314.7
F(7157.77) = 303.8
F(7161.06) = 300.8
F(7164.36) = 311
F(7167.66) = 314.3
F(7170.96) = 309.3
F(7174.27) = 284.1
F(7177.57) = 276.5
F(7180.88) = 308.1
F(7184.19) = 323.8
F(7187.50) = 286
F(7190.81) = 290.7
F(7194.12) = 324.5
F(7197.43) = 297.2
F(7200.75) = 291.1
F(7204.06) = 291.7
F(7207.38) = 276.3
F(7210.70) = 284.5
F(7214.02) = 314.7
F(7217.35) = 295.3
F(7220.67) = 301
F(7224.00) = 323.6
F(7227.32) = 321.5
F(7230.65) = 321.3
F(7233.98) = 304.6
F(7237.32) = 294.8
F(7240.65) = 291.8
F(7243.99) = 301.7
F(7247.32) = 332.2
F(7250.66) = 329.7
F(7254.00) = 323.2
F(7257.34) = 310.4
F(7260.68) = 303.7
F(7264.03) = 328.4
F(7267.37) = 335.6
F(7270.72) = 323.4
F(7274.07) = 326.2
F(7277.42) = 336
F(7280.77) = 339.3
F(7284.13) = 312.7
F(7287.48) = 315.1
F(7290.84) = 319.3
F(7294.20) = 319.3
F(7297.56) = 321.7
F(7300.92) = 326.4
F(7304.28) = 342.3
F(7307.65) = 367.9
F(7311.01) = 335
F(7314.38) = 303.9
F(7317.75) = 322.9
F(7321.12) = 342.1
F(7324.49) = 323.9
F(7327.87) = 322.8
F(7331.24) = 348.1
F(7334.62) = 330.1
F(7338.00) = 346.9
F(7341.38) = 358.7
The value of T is 1.1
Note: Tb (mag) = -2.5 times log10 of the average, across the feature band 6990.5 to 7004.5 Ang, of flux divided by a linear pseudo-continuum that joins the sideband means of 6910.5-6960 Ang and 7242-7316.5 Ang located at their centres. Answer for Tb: -0.07 mag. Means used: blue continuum 300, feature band 327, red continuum 325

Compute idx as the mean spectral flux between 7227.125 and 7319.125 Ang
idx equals 322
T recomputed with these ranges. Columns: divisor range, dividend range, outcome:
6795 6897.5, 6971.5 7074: 1.17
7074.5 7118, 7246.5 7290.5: 1.06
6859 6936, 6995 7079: 1.15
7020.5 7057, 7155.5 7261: 0.93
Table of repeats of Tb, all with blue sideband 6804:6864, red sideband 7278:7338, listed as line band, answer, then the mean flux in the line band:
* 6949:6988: -0.09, 314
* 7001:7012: -0.10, 321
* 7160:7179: 0.05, 300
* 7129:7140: 0.04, 297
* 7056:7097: -0.02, 309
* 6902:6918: 0.02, 277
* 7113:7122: -0.06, 325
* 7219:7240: 0.03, 310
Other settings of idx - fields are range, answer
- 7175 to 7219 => 297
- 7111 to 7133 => 310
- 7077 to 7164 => 304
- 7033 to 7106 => 316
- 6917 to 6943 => 297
